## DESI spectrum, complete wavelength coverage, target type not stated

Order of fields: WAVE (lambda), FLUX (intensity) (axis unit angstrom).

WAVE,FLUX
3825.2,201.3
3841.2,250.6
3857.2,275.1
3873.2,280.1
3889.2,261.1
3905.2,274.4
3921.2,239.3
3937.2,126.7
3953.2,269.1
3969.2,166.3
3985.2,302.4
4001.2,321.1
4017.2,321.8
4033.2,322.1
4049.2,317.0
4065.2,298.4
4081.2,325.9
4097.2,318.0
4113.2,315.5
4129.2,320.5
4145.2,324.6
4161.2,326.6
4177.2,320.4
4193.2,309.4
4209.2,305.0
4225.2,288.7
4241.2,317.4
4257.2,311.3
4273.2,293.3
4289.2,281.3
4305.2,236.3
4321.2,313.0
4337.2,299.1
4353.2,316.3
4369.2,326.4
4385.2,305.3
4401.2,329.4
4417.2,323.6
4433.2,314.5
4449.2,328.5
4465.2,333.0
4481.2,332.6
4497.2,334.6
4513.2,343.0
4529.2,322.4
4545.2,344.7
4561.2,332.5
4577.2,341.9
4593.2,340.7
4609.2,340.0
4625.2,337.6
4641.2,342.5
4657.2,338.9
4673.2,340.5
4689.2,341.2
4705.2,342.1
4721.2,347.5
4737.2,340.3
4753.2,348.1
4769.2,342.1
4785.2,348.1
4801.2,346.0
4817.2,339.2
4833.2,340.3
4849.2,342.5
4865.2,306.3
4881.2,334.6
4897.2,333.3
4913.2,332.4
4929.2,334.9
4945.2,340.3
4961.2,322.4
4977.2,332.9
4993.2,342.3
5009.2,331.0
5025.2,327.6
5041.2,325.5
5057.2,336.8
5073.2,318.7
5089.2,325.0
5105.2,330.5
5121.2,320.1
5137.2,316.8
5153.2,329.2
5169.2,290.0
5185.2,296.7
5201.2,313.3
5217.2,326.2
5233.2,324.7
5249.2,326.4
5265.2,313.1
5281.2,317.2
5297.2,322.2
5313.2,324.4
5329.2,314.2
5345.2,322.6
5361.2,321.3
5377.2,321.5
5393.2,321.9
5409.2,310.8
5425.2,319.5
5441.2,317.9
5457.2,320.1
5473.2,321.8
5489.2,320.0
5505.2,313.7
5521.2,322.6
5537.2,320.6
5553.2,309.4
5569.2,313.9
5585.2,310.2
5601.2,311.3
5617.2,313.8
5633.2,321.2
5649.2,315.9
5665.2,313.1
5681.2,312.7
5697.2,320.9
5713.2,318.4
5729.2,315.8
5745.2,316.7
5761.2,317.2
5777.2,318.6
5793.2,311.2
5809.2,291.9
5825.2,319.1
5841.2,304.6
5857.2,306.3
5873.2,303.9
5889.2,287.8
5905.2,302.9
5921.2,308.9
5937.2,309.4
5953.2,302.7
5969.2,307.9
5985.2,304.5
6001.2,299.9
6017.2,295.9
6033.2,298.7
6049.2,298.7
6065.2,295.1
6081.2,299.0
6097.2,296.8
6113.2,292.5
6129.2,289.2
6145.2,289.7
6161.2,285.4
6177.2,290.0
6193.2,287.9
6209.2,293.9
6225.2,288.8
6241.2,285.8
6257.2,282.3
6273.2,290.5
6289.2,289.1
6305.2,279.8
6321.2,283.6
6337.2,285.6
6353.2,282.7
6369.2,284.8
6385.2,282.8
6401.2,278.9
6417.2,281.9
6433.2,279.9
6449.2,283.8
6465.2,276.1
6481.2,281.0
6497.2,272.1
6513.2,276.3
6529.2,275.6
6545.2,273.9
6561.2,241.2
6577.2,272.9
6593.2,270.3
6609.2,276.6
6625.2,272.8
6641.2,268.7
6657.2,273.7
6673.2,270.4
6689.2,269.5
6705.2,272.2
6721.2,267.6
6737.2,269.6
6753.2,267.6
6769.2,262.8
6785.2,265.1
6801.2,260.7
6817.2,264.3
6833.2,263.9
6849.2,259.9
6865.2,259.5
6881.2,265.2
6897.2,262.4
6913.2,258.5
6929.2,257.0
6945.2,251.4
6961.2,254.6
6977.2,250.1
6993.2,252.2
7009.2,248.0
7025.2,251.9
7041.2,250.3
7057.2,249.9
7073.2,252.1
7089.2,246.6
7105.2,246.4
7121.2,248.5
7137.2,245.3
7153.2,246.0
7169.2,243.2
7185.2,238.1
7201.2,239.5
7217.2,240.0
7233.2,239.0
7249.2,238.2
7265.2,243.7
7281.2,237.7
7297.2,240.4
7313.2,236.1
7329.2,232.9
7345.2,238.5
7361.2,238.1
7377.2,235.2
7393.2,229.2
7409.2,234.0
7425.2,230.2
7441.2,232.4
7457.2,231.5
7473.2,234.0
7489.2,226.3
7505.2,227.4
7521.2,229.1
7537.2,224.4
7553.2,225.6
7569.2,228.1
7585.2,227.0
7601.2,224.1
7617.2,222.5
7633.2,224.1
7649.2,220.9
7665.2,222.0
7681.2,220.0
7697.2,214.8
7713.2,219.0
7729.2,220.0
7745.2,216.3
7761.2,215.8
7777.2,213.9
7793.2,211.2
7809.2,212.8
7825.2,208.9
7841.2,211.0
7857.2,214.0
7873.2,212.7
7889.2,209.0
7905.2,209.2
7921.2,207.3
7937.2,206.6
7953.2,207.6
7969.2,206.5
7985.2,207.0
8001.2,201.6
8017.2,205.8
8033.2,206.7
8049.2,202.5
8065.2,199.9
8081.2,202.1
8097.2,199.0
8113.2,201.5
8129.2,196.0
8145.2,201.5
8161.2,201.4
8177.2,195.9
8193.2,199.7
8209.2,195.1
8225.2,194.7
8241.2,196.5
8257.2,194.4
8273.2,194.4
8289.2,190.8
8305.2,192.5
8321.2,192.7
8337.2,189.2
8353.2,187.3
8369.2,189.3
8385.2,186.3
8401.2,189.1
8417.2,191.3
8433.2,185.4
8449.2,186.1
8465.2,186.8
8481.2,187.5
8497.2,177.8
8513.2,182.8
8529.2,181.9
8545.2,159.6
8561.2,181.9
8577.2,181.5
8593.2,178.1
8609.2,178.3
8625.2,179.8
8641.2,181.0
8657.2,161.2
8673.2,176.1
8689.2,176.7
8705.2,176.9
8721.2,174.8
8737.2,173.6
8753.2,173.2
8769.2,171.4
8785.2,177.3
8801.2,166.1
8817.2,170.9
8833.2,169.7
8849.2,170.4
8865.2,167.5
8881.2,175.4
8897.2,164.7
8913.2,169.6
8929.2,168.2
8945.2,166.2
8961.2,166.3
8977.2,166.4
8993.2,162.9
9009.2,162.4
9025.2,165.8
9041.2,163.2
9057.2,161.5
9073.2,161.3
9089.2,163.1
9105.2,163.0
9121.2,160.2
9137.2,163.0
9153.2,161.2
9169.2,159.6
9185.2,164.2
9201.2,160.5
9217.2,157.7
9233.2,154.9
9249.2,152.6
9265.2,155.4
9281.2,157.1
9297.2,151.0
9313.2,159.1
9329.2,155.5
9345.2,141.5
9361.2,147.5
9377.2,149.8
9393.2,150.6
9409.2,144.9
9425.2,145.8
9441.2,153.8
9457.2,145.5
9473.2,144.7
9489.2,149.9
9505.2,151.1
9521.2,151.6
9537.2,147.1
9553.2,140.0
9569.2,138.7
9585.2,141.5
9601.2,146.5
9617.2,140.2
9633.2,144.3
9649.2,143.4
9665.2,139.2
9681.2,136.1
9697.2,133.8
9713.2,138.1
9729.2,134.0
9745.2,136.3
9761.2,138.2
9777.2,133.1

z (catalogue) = 0.00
